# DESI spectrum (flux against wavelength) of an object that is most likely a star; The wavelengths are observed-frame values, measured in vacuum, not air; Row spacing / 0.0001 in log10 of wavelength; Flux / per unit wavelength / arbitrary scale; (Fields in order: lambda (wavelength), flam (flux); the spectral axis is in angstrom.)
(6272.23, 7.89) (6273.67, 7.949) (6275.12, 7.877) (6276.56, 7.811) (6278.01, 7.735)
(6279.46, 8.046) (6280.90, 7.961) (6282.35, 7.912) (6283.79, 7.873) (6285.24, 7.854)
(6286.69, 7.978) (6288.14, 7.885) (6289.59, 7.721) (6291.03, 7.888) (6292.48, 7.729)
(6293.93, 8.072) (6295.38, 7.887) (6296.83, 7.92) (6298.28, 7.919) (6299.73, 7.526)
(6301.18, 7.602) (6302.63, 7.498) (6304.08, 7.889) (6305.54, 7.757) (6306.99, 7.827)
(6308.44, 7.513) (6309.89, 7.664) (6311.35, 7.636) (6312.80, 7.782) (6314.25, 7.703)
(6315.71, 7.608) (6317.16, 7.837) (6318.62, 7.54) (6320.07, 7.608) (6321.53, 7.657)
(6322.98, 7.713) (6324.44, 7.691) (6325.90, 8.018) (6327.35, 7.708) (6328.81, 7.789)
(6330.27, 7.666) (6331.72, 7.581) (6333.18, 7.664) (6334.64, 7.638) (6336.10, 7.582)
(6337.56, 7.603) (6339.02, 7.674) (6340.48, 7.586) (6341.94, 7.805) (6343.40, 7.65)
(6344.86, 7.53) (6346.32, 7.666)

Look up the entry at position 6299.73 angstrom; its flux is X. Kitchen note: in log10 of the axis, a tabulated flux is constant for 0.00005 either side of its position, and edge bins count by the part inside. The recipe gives 7.526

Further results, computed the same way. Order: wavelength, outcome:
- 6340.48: 7.586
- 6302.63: 7.498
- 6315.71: 7.608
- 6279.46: 8.046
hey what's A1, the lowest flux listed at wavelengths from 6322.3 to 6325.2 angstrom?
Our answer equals 7.691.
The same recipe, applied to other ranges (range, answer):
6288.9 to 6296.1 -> 7.721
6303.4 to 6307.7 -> 7.757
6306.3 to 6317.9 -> 7.513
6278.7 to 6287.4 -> 7.854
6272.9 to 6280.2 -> 7.735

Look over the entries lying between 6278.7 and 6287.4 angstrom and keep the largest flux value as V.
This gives 8.046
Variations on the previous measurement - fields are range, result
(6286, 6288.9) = 7.978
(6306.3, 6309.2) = 7.827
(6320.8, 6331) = 8.018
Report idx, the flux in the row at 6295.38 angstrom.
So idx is 7.887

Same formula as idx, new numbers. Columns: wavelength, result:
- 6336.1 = 7.582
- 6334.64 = 7.638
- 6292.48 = 7.729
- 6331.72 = 7.581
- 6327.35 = 7.708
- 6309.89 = 7.664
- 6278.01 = 7.735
